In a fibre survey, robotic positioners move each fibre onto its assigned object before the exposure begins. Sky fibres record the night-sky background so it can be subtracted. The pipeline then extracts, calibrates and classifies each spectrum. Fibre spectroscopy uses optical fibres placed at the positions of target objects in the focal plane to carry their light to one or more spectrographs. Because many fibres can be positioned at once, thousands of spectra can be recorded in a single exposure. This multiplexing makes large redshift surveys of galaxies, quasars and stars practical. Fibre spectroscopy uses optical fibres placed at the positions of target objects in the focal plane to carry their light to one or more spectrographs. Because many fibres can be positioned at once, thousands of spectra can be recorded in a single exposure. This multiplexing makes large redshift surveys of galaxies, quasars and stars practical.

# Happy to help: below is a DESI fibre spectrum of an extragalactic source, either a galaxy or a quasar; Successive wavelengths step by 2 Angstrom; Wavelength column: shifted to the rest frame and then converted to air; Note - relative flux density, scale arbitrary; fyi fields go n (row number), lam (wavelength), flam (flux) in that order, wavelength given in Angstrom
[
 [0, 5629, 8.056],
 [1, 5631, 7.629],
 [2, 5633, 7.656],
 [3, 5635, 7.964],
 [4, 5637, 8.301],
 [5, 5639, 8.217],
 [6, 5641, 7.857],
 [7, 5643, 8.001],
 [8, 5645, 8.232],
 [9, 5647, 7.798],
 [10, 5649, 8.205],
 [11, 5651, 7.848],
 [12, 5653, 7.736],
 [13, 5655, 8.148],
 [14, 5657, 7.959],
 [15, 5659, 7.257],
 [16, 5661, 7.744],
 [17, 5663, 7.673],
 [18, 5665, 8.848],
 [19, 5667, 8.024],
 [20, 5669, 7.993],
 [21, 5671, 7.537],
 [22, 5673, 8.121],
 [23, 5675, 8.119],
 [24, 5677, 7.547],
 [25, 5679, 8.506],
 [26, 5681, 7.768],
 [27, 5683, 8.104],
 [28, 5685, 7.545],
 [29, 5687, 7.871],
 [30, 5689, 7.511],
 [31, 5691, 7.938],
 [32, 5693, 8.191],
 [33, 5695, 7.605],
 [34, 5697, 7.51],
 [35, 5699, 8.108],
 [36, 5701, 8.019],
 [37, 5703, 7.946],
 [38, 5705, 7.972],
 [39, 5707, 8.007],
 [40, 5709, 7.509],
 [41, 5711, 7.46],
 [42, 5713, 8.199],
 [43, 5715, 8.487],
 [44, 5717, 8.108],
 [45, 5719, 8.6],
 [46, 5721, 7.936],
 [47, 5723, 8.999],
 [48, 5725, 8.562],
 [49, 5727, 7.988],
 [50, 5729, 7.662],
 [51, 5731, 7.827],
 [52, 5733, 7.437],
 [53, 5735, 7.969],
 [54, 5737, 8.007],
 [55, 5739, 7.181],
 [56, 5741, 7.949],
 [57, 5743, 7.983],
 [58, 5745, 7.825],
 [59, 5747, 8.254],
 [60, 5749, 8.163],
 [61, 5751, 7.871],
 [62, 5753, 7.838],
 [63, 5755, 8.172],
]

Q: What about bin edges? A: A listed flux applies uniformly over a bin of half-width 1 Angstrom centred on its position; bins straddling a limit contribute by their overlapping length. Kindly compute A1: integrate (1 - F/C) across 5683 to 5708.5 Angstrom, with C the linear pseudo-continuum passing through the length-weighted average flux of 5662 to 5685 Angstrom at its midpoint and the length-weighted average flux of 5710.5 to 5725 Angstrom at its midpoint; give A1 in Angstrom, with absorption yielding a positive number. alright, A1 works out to 0.9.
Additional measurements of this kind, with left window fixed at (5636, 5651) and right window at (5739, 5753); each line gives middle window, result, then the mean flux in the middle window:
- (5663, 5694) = 0.23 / 7.97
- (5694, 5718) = 0.23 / 7.91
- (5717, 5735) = -0.35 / 8.12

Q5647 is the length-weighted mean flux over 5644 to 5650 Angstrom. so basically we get 8.08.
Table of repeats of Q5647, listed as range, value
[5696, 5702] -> 7.88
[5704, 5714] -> 7.83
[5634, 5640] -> 8.16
